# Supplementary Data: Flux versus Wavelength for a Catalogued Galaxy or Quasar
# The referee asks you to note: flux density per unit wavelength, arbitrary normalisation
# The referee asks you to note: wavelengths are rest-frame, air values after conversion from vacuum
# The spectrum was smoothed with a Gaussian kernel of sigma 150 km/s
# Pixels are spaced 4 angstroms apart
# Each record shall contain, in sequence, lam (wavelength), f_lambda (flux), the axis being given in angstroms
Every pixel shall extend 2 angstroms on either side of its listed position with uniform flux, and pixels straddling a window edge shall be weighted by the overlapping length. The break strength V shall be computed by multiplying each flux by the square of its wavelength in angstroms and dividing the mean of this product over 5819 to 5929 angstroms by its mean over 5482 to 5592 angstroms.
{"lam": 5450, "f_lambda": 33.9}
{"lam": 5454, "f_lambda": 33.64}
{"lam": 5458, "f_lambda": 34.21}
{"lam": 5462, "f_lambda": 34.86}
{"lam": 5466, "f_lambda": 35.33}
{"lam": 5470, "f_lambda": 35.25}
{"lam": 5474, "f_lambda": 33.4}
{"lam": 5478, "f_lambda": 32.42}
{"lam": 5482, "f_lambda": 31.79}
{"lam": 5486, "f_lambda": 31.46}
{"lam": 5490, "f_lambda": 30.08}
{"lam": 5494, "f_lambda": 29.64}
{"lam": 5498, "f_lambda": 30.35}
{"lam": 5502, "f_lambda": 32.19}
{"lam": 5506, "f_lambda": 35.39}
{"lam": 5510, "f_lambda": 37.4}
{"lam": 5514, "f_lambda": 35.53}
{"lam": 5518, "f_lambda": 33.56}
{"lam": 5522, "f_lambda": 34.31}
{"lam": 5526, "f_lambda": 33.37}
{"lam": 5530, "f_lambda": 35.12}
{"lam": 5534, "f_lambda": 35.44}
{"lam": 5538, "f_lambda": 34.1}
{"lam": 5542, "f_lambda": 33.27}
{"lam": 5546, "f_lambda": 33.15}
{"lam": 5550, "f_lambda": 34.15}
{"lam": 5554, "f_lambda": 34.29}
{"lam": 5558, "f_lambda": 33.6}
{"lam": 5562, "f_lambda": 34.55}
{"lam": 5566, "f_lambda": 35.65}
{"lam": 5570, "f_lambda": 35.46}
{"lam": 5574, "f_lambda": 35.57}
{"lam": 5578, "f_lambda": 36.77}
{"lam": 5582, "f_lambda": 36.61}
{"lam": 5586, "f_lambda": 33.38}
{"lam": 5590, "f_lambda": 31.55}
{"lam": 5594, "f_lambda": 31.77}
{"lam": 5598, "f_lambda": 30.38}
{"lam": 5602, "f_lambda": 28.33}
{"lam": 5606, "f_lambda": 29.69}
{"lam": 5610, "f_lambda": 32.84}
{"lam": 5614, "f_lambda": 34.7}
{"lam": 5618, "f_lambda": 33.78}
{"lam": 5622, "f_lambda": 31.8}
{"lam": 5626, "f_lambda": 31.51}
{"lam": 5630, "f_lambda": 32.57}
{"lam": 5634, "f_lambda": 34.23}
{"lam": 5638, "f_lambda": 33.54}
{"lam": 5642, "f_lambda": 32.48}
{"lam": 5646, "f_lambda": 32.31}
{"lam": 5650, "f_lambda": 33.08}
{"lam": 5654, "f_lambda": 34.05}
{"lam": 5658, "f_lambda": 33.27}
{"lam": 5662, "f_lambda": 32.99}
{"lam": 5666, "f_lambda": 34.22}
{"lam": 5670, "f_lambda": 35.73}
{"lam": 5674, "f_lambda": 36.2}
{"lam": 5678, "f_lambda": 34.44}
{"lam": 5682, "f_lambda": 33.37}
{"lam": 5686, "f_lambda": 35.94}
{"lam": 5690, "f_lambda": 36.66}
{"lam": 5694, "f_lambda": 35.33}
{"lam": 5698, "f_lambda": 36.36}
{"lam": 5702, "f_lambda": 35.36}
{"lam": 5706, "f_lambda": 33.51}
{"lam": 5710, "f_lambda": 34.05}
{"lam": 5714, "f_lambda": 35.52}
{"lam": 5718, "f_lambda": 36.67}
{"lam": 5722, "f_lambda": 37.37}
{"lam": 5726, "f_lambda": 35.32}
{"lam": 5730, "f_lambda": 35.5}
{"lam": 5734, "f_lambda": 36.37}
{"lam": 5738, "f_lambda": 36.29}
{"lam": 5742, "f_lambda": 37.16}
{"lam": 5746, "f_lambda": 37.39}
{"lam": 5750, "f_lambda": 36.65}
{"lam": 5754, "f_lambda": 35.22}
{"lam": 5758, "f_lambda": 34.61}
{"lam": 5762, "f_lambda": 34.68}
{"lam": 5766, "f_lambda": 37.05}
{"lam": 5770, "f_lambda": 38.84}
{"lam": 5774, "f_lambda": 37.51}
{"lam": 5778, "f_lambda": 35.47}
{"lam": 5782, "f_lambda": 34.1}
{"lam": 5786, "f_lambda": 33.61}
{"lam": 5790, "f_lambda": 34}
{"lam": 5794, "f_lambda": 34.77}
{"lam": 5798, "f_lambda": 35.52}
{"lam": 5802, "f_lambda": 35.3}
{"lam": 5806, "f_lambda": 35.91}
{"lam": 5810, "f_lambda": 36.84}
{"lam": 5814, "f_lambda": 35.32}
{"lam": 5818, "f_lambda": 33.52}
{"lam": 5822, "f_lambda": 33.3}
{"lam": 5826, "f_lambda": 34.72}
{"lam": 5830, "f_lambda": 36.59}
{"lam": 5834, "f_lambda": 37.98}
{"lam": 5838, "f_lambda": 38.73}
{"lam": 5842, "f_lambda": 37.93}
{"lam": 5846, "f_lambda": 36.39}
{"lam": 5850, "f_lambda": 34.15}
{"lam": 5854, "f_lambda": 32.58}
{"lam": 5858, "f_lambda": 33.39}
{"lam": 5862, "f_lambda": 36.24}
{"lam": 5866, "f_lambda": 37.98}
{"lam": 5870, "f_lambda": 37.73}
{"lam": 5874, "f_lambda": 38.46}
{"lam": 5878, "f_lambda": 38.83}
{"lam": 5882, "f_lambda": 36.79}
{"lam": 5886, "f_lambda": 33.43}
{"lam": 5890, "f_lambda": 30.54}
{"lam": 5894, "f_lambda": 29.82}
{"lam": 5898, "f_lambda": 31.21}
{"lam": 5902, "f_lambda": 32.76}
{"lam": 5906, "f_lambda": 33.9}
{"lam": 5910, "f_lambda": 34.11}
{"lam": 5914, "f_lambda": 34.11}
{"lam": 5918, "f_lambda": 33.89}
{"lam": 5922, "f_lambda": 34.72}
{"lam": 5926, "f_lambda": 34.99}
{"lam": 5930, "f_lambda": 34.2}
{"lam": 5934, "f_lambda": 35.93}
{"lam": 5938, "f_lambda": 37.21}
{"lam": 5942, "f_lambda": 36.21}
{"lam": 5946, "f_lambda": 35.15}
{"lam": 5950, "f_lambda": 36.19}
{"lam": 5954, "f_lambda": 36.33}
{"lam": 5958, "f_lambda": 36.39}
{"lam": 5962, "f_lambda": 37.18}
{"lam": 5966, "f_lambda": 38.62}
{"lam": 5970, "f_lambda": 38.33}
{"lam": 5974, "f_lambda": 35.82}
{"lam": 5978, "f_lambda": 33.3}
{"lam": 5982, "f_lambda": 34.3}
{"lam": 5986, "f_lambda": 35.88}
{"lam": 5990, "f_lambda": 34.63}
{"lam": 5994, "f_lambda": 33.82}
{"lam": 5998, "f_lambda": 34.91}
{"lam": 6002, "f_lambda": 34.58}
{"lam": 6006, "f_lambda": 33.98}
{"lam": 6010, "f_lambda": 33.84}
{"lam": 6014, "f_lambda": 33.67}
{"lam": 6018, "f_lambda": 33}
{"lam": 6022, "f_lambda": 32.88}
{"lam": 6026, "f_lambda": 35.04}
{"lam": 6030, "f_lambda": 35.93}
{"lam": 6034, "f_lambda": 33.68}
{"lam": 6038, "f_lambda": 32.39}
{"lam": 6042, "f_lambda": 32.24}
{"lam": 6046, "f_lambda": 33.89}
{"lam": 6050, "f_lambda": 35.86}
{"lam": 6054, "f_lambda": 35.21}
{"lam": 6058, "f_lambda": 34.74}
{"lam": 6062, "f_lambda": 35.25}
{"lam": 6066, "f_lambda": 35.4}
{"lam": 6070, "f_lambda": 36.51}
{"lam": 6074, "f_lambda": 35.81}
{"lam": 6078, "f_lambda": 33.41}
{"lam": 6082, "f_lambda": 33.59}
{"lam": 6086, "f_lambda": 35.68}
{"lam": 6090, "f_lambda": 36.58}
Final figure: 1.16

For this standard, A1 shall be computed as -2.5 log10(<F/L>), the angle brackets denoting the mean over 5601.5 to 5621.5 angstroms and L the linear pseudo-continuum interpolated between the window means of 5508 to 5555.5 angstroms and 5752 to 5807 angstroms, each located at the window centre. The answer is 0.09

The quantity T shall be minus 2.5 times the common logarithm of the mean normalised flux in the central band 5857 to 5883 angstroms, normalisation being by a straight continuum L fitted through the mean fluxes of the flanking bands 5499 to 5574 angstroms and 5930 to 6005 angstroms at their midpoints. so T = -0.05 mag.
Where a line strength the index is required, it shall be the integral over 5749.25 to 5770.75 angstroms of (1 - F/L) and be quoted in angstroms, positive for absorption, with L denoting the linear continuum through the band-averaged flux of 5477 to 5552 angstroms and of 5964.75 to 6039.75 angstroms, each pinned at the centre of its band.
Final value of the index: -1.3 angstroms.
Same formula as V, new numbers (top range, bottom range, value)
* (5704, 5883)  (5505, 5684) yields 1.14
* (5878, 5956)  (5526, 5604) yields 1.15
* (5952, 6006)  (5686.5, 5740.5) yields 1.09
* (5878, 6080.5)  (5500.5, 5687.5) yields 1.17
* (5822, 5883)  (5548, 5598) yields 1.17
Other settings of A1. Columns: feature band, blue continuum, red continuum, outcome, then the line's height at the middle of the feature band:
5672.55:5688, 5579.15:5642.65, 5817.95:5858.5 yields -0.048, 33.4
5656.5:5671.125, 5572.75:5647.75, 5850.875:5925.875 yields -0.027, 33.1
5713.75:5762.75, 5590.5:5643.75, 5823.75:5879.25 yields -0.054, 34.4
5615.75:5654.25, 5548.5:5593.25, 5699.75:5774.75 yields 0.072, 35.2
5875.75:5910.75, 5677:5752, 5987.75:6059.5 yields 0.042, 34.8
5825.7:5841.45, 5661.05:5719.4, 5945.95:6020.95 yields -0.065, 35.2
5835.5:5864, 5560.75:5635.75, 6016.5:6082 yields -0.056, 33.9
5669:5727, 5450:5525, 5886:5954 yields -0.054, 33.7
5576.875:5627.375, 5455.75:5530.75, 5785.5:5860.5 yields 0.051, 34.1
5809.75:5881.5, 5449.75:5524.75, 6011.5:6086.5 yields -0.065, 34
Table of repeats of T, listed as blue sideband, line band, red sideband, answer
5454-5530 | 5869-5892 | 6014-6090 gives -0.053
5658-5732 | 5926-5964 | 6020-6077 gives -0.038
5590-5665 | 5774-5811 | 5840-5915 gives -0.037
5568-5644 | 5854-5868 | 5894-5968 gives -0.025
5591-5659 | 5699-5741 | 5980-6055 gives -0.091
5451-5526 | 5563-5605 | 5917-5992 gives 0.013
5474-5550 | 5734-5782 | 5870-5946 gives -0.069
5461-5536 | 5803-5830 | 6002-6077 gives -0.033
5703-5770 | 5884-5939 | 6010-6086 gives 0.047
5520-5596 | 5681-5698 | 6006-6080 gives -0.038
